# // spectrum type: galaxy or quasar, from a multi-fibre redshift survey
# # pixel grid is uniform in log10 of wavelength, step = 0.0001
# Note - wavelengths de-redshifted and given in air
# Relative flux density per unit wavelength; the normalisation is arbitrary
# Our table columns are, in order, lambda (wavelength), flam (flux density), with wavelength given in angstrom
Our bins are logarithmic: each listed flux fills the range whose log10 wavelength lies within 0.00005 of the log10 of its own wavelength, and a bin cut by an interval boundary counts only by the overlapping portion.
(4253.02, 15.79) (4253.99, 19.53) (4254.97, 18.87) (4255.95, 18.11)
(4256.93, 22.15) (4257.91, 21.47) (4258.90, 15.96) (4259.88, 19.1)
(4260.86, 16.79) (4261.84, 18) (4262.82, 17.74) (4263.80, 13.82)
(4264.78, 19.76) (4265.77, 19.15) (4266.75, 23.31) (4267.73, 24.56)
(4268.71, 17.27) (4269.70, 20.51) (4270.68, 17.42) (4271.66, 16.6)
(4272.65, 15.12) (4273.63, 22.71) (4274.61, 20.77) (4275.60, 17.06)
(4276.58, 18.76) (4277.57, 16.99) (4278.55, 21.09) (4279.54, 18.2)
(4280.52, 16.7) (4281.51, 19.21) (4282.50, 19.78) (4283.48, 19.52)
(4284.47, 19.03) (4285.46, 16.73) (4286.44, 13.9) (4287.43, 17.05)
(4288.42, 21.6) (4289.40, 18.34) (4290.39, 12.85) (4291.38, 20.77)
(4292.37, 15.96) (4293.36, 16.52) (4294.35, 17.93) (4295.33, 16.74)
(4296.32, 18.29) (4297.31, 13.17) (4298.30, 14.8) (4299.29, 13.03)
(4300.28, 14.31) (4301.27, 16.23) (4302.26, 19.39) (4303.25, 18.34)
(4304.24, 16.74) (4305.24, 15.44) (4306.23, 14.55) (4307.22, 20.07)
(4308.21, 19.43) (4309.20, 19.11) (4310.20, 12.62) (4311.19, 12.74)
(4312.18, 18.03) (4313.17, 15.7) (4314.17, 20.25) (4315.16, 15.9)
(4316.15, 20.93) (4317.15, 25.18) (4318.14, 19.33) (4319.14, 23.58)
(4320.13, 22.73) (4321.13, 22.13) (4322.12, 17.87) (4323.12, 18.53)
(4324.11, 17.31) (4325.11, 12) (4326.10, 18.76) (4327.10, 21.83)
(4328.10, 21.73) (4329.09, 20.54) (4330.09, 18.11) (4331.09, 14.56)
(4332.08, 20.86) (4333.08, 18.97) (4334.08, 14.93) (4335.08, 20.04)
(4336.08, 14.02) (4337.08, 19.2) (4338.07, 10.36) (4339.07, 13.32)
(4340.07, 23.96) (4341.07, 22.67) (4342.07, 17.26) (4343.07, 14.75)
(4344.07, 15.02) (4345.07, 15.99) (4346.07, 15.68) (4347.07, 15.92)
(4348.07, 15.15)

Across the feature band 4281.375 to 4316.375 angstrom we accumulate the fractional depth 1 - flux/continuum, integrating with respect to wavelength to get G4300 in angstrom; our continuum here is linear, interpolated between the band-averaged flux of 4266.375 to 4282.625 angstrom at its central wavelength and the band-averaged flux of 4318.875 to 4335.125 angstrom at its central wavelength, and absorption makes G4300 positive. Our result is 3.7 angstrom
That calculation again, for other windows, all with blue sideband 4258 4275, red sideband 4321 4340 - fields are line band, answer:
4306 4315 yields 0.53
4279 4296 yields 0.67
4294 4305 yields 1.21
